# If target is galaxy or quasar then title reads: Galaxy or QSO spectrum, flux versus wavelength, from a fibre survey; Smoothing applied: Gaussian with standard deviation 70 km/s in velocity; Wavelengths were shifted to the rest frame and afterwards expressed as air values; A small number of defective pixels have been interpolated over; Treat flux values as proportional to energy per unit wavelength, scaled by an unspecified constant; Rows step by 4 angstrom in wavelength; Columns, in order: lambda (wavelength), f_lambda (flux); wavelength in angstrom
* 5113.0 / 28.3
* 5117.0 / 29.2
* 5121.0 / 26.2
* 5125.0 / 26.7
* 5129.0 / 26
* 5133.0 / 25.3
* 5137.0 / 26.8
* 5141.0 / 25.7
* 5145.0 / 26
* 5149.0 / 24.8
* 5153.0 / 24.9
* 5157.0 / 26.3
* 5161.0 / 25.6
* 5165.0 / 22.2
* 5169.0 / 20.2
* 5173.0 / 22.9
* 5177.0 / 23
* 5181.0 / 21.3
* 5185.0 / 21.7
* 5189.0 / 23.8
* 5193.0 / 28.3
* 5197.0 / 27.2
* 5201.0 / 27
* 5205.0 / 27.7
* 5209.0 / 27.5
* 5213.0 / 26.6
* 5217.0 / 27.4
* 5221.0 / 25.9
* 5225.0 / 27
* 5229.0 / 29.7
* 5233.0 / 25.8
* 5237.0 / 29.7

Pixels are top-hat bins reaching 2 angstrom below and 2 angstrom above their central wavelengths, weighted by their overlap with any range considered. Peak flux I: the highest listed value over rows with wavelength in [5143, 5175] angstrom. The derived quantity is 26.3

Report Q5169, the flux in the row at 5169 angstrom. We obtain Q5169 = 20.2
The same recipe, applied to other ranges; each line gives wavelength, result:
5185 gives 21.7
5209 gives 27.5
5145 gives 26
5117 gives 29.2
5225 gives 27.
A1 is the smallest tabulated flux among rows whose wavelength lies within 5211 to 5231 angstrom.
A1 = 25.9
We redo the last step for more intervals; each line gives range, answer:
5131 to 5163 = 24.8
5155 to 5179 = 20.2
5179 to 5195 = 21.3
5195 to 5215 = 26.6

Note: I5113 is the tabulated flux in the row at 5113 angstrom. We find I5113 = 28.3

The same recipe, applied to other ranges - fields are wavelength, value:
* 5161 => 25.6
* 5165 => 22.2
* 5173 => 22.9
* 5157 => 26.3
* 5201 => 27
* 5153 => 24.9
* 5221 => 25.9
